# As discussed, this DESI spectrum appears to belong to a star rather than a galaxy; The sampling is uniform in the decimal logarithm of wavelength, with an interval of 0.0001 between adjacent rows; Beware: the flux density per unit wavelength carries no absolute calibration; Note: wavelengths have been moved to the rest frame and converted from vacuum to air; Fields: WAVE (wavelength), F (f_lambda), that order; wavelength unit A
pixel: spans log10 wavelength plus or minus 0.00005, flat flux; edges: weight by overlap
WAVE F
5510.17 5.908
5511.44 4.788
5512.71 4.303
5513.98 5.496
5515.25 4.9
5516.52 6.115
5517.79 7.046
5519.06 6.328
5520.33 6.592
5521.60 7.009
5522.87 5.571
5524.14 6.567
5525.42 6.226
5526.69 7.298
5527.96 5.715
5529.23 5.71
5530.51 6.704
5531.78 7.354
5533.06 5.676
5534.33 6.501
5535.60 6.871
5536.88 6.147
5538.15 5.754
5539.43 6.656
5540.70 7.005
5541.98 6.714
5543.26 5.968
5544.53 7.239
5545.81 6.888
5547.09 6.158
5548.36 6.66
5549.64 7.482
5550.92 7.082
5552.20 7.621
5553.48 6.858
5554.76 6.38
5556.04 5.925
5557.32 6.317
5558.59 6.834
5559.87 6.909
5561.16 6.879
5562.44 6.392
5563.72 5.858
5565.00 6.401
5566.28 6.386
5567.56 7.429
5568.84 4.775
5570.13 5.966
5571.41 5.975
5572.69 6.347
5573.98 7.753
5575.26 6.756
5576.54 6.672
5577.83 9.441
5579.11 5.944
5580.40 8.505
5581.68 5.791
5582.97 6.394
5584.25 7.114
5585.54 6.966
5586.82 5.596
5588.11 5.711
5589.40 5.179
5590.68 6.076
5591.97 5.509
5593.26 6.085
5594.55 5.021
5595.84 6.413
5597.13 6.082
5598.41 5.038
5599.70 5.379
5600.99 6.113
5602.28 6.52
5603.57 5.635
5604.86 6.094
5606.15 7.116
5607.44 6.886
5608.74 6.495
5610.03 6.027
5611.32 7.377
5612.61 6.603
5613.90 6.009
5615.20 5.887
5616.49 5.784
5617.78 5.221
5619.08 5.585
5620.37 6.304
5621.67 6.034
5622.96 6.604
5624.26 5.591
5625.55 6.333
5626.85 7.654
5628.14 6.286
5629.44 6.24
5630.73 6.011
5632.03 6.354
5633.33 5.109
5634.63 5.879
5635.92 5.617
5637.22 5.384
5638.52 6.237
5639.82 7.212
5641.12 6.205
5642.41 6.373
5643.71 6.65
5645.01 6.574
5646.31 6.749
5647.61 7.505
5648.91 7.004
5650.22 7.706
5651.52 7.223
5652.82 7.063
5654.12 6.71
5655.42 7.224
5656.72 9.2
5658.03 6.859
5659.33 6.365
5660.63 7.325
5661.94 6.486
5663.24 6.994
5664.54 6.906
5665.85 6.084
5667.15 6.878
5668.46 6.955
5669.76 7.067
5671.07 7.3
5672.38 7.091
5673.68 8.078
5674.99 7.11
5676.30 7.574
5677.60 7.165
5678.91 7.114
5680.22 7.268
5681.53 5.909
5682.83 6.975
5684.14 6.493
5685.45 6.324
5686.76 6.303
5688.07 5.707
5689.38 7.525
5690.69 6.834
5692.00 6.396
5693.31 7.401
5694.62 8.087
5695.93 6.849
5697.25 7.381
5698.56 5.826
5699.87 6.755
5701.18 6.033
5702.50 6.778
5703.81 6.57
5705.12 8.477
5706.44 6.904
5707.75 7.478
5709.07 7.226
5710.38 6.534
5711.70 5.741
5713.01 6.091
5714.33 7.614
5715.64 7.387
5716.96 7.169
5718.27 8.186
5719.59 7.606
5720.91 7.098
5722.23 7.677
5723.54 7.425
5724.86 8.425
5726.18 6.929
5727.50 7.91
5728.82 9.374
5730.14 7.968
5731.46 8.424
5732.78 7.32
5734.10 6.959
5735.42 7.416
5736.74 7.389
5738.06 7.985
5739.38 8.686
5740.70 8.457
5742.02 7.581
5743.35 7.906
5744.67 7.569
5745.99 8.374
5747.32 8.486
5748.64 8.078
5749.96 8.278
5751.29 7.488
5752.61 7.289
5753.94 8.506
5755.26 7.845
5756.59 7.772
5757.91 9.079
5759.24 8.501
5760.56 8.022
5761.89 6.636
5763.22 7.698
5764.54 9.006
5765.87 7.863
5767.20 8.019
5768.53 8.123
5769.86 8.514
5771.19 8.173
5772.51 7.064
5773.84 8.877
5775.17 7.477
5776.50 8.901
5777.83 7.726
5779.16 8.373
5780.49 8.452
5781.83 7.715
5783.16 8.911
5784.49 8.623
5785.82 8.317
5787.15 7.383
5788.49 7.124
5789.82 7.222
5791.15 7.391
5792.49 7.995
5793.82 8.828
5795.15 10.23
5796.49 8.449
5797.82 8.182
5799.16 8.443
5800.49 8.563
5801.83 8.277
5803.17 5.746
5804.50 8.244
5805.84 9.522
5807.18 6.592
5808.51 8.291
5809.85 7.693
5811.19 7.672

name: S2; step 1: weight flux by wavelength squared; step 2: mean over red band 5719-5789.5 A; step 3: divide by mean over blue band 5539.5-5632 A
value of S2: 1.32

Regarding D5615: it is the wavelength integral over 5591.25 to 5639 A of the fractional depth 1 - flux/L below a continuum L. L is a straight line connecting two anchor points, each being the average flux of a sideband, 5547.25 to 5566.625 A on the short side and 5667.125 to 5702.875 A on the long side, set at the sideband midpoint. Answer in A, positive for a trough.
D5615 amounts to 4.9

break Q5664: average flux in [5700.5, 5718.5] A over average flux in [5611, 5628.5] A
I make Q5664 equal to 1.12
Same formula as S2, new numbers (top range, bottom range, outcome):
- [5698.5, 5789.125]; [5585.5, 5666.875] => 1.27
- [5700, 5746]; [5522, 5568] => 1.22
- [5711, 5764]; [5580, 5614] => 1.32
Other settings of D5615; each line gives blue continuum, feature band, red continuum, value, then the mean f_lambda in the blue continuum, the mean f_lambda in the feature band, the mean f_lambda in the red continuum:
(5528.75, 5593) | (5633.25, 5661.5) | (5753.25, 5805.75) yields 1.6 A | 6.54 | 6.77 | 8.12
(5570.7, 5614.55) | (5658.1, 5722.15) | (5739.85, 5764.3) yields 3.6 A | 6.37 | 6.95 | 8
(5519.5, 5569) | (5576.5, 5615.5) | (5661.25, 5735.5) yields 2.4 A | 6.54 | 6.31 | 7.11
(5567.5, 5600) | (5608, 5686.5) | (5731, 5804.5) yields 3.0 A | 6.29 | 6.64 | 8.03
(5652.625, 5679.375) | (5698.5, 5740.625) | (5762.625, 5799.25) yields 1.3 A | 7.12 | 7.39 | 8.18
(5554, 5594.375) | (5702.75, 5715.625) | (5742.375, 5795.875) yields 1.0 A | 6.44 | 6.98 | 8.09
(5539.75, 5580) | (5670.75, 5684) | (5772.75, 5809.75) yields 0.5 A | 6.69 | 7.13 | 8.12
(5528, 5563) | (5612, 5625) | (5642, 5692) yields 1.6 A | 6.6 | 5.96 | 6.96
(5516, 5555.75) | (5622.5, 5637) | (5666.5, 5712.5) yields 1.4 A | 6.57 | 6.12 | 6.91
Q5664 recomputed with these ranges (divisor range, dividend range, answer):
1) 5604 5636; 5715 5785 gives 1.28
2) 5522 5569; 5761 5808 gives 1.24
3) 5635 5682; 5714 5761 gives 1.14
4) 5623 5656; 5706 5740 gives 1.15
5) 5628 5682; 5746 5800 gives 1.20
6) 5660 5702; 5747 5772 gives 1.17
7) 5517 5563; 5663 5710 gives 1.05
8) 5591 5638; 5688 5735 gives 1.19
